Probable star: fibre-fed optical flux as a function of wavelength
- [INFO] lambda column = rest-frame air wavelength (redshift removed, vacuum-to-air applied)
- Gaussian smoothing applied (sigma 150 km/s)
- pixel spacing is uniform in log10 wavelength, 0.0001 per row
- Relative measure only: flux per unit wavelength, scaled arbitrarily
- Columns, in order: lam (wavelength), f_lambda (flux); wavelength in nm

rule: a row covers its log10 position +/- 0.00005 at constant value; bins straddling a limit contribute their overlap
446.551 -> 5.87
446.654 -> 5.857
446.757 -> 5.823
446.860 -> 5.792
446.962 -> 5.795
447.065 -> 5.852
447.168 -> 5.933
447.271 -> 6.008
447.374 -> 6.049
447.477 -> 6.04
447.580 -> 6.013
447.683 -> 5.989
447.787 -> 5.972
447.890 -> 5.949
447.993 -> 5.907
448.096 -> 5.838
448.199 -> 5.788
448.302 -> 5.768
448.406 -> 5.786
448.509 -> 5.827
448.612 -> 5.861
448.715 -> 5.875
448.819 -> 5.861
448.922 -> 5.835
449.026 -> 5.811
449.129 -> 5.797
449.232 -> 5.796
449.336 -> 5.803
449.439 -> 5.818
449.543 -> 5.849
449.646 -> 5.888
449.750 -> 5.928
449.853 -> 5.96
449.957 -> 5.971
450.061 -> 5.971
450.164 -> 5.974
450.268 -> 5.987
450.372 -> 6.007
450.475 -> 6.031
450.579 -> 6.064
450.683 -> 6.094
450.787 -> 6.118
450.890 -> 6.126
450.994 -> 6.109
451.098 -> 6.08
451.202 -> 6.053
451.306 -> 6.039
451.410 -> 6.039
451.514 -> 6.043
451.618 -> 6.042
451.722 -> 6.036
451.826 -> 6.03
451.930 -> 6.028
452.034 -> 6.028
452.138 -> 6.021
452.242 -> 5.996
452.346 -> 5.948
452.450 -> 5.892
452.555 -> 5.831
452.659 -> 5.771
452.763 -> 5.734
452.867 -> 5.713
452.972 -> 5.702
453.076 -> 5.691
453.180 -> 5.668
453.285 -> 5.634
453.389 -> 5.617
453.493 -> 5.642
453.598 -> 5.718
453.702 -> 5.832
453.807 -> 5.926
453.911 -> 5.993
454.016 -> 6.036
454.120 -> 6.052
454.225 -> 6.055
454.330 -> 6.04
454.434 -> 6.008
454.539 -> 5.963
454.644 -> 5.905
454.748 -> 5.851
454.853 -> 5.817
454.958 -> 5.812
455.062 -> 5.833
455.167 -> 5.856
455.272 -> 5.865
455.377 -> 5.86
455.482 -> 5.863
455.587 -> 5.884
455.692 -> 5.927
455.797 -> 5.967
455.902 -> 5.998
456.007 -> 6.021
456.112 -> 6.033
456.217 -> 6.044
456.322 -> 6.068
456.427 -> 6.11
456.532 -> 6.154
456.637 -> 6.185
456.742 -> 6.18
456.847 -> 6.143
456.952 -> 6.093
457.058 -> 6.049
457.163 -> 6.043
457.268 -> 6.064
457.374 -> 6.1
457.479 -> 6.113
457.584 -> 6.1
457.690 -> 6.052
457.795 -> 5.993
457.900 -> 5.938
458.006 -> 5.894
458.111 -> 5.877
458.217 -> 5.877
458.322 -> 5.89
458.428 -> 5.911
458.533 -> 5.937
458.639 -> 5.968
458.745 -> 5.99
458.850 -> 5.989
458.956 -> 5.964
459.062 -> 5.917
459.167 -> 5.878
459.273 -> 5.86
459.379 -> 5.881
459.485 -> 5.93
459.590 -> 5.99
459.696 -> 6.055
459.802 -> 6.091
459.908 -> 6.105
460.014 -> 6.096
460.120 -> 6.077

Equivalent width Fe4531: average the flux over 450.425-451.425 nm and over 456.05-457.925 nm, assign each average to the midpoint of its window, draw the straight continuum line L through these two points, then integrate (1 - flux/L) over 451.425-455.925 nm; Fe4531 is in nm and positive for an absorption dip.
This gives 0.14 nm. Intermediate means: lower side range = 6.07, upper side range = 6.09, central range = 5.89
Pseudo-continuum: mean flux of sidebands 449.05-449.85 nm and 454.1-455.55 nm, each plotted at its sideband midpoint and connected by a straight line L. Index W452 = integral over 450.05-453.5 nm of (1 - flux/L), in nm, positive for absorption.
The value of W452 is -0.04 nm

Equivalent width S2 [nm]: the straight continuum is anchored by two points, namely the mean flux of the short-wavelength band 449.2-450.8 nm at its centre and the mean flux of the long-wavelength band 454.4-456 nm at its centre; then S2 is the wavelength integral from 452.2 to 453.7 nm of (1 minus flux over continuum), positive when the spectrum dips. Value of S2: 0.04 nm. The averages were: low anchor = 5.95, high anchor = 5.89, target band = 5.76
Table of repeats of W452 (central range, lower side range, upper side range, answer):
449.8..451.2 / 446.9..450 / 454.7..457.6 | -0.03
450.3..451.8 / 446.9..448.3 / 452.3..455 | -0.05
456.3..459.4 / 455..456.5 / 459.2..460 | -0.02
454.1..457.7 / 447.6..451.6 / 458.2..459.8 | -0.04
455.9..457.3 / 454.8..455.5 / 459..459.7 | -0.05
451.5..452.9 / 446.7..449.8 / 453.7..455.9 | -0.01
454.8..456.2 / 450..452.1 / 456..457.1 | 0.04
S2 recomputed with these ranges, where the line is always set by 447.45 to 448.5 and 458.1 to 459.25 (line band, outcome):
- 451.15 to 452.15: -0.02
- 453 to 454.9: 0.02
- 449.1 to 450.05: 0.00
